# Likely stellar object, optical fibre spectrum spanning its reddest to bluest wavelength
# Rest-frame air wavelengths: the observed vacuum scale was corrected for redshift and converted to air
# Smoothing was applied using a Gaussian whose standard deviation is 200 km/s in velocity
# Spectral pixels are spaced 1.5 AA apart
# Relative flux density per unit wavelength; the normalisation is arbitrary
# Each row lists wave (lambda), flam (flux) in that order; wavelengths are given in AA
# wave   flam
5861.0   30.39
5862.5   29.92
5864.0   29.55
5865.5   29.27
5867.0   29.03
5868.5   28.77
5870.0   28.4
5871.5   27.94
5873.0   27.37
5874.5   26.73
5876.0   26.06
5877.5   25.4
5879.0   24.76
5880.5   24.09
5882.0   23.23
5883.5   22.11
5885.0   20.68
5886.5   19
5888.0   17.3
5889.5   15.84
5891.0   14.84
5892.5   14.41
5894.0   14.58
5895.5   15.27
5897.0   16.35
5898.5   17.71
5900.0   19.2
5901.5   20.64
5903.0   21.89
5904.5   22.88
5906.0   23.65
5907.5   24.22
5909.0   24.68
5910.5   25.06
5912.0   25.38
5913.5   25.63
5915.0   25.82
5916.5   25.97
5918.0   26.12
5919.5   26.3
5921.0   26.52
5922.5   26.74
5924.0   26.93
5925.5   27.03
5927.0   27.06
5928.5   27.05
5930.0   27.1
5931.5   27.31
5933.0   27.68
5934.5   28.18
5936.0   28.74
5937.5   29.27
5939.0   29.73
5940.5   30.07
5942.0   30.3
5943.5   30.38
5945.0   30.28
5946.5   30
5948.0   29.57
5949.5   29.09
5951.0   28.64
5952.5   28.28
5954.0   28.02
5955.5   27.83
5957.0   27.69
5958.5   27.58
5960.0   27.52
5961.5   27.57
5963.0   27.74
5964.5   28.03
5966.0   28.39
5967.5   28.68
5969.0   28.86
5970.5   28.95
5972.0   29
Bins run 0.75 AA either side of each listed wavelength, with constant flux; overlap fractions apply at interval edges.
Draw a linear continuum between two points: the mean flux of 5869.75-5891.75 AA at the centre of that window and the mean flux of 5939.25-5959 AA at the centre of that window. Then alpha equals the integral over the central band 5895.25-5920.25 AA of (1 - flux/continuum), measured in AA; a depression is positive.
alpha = 2.42 AA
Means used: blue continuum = 22.8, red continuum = 29.1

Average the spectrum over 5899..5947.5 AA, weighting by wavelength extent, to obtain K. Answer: 26.5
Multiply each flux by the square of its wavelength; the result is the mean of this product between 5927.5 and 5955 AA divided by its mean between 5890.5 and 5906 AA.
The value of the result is 1.62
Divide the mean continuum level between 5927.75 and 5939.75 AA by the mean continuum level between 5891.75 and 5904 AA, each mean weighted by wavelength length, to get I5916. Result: 1.60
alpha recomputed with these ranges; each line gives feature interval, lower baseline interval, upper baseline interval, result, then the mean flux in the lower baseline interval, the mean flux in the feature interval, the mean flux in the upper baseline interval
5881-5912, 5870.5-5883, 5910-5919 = 7.0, 25.7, 19.9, 25.7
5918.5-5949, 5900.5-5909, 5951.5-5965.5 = -3.4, 22.7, 28.3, 27.8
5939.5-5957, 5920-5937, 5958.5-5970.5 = -0.9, 27.3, 29.3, 28.1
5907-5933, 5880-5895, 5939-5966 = -2.9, 18.5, 26.2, 28.8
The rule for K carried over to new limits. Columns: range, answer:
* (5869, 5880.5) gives 26.5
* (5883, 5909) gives 19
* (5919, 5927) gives 26.8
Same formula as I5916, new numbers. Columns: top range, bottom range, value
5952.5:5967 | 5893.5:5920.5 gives 1.24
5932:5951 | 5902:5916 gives 1.21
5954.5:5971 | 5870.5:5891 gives 1.23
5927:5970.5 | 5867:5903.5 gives 1.33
